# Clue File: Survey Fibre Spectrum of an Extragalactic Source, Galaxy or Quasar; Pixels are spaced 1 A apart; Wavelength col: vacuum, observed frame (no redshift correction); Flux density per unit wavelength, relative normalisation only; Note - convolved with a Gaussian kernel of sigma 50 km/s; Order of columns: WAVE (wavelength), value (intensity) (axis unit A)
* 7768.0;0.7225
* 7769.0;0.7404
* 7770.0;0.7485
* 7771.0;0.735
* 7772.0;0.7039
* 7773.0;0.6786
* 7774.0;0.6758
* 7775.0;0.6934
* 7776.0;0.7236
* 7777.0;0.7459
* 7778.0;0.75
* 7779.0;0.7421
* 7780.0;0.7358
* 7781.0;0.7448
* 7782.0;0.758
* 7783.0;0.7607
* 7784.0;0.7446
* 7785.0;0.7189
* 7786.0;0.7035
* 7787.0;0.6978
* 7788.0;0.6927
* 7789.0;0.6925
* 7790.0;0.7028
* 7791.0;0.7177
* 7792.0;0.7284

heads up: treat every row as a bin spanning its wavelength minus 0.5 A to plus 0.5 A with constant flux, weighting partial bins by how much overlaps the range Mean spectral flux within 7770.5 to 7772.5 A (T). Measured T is 0.719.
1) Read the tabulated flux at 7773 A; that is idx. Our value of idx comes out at 0.6786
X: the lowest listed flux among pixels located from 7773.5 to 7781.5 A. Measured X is 0.6758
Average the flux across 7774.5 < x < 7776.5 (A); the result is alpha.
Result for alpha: 0.709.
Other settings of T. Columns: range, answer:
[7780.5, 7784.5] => 0.752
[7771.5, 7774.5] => 0.686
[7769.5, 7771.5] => 0.742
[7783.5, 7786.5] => 0.722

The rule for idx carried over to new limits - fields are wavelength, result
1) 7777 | 0.7459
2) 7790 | 0.7028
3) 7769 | 0.7404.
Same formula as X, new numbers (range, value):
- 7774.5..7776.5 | 0.6934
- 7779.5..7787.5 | 0.6978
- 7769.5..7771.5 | 0.735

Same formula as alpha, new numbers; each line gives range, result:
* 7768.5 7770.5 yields 0.744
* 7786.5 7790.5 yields 0.696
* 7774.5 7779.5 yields 0.731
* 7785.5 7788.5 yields 0.698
